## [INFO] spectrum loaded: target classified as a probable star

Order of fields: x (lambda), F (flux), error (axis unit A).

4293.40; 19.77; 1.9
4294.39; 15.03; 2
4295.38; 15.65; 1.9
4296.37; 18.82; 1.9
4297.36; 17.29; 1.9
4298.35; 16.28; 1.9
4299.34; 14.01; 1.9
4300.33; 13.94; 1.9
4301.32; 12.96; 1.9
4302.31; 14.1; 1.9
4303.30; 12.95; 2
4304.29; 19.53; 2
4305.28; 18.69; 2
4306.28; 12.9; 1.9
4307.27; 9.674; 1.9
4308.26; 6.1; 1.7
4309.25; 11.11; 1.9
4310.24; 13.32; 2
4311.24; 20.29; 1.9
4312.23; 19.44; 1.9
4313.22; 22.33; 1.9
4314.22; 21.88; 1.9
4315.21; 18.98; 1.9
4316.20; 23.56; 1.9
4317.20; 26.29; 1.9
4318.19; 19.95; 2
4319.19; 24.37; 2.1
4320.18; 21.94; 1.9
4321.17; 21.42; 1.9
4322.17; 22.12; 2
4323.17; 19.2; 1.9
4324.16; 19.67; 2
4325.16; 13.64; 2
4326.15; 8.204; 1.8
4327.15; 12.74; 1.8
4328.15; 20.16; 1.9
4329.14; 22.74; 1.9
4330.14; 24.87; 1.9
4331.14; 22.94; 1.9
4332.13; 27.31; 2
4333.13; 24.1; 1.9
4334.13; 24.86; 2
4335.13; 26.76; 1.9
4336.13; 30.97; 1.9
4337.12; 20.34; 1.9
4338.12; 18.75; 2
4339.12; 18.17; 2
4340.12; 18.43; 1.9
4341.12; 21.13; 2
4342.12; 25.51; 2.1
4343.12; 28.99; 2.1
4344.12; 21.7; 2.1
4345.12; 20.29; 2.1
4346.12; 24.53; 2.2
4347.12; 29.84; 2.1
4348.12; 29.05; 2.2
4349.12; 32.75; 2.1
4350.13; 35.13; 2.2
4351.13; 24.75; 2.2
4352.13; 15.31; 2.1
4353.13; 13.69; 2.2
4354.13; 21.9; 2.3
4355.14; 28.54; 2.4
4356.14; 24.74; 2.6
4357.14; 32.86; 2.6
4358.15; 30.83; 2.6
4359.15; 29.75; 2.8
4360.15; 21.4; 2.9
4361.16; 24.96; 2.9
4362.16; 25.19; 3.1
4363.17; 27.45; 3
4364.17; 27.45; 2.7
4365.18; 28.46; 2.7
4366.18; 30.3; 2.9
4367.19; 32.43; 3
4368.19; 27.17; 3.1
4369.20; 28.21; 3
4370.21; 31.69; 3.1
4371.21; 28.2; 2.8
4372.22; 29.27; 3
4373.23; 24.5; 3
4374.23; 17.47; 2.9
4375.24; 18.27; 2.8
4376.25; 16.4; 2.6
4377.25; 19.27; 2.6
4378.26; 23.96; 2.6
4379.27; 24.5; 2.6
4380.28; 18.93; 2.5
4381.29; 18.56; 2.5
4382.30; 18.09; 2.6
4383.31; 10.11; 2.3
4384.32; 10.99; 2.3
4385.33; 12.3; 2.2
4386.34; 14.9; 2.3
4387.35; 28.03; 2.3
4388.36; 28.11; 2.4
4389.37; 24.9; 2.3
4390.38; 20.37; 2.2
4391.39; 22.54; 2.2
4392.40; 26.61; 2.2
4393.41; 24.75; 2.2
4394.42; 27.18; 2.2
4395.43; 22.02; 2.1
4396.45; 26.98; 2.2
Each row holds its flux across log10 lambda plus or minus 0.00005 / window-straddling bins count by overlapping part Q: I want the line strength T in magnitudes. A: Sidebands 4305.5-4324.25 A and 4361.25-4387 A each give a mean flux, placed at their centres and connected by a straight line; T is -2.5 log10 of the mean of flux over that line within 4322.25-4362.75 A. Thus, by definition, -0.142 mag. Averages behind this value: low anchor 18.6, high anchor 22.6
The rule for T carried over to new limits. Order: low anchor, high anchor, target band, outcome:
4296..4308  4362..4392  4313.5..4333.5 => -0.21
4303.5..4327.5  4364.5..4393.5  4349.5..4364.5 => -0.22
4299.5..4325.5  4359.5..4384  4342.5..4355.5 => -0.17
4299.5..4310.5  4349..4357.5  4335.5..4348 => -0.06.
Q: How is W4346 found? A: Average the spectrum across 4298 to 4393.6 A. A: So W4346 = 21.8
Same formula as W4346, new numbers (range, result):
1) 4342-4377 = 25.9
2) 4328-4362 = 24.7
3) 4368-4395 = 22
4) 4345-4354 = 25.1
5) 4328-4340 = 23.4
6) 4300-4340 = 19.1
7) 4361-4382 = 24.8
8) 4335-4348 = 23.6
